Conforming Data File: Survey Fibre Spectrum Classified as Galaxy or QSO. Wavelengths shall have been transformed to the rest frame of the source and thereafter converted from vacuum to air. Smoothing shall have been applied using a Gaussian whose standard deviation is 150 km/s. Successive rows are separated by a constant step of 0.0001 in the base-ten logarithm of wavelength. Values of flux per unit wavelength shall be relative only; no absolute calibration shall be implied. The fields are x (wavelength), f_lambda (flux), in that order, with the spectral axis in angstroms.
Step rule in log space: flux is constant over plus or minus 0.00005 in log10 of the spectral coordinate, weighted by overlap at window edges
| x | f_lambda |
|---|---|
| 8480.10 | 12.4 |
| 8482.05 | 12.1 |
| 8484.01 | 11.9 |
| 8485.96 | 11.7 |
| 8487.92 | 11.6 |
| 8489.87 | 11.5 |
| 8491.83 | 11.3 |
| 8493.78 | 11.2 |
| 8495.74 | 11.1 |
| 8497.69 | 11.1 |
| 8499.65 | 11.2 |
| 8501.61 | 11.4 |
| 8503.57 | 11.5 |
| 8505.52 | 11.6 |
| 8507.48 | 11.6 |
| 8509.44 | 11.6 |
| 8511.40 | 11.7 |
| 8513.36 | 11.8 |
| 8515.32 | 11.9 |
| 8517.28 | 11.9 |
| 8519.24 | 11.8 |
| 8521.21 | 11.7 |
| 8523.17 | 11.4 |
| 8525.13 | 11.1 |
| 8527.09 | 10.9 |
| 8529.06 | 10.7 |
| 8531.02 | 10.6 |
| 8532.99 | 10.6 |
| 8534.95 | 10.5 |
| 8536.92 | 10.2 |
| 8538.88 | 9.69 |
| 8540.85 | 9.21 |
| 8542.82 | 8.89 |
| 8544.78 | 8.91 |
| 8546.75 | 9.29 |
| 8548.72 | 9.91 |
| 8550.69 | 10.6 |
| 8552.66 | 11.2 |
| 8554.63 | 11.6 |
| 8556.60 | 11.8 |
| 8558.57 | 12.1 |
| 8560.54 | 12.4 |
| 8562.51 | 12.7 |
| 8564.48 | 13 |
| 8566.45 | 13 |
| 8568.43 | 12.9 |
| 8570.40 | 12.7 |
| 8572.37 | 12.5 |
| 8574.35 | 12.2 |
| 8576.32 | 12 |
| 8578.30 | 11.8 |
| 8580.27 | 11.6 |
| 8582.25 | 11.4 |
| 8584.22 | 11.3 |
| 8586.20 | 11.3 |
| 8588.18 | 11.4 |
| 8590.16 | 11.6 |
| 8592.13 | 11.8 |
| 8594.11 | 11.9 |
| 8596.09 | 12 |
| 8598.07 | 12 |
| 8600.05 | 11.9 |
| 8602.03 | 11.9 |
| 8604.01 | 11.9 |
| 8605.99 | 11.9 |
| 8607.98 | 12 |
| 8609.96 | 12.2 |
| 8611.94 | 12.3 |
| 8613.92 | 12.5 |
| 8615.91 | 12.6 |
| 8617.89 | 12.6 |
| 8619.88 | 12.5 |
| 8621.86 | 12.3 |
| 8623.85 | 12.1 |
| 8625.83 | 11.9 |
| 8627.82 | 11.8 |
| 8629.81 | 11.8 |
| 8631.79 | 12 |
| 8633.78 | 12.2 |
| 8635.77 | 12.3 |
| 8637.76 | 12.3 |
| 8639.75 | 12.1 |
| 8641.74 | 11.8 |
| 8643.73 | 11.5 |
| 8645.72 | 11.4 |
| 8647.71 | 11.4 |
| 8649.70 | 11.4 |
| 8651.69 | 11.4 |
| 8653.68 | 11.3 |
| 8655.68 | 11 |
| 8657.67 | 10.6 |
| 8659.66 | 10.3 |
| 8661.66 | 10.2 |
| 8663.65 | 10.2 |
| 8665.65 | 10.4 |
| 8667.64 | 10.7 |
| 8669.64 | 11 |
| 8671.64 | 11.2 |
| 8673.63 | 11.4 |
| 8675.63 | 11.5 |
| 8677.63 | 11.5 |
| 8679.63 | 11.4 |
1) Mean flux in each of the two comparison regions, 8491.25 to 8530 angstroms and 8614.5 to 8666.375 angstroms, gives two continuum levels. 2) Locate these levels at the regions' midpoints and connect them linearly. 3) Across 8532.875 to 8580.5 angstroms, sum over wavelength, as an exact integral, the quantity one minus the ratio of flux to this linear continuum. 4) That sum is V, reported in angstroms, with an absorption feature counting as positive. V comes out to 1.0 angstroms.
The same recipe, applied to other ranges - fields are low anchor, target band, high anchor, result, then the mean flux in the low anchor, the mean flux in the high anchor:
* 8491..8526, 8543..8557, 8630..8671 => 1.4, 11.5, 11.3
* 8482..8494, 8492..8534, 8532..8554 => -2.0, 11.6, 9.93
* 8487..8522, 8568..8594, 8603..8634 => 0.2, 11.5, 12.2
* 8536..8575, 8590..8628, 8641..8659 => -2.8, 11.2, 11.3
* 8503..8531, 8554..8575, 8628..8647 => -1.5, 11.5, 11.9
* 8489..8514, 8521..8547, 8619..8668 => 2.7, 11.4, 11.5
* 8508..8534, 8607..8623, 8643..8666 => -1.9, 11.4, 10.9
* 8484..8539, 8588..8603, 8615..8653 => -0.1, 11.3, 12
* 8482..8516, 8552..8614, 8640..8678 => -4.0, 11.5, 11.1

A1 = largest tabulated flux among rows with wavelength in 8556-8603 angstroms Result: 13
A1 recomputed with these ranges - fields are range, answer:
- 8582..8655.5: 12.6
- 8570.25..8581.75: 12.7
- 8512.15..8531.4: 11.9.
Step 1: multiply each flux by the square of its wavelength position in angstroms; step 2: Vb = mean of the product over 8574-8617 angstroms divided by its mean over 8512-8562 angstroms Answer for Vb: 1.11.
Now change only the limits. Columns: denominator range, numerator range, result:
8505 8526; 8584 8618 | 1.05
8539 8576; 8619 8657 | 1.06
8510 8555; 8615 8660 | 1.13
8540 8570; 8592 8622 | 1.10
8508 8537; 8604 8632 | 1.11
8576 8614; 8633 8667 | 0.97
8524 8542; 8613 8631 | 1.20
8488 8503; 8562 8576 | 1.14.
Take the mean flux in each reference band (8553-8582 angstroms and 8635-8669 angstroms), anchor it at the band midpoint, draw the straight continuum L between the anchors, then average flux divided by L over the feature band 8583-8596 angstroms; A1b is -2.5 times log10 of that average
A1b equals 0.04 mag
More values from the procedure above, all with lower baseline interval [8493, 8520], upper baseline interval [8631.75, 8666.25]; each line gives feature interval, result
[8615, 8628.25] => -0.085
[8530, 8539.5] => 0.113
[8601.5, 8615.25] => -0.069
